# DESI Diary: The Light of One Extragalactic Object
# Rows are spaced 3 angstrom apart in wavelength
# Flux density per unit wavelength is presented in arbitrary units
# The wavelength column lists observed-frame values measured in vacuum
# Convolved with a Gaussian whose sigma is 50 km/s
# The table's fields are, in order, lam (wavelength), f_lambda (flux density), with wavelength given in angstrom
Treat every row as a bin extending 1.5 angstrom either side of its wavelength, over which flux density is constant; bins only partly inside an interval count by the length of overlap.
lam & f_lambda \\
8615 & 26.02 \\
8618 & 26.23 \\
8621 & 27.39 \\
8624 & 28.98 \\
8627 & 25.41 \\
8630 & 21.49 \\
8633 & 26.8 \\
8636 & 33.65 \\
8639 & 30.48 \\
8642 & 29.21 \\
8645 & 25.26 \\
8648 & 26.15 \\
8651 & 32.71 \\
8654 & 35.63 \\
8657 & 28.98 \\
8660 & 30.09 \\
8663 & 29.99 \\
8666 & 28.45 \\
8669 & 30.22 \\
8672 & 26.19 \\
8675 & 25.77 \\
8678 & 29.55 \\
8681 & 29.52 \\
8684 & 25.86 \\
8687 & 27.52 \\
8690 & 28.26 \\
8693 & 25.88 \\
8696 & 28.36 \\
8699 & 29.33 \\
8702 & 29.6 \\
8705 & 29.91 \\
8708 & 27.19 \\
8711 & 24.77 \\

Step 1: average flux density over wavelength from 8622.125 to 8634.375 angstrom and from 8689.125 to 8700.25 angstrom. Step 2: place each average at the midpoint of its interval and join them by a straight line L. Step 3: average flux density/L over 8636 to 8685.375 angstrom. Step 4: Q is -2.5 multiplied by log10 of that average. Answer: -0.093 mag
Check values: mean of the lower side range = 25.7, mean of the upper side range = 27.9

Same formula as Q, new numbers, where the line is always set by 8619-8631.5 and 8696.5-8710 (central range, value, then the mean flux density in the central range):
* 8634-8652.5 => -0.12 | 29.5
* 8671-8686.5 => 0.02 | 27.4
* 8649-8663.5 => -0.16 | 31.4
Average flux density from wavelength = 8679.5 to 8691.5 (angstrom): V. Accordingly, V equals 27.8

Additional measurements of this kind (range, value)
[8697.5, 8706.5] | 29.6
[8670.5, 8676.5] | 26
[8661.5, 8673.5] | 28.7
